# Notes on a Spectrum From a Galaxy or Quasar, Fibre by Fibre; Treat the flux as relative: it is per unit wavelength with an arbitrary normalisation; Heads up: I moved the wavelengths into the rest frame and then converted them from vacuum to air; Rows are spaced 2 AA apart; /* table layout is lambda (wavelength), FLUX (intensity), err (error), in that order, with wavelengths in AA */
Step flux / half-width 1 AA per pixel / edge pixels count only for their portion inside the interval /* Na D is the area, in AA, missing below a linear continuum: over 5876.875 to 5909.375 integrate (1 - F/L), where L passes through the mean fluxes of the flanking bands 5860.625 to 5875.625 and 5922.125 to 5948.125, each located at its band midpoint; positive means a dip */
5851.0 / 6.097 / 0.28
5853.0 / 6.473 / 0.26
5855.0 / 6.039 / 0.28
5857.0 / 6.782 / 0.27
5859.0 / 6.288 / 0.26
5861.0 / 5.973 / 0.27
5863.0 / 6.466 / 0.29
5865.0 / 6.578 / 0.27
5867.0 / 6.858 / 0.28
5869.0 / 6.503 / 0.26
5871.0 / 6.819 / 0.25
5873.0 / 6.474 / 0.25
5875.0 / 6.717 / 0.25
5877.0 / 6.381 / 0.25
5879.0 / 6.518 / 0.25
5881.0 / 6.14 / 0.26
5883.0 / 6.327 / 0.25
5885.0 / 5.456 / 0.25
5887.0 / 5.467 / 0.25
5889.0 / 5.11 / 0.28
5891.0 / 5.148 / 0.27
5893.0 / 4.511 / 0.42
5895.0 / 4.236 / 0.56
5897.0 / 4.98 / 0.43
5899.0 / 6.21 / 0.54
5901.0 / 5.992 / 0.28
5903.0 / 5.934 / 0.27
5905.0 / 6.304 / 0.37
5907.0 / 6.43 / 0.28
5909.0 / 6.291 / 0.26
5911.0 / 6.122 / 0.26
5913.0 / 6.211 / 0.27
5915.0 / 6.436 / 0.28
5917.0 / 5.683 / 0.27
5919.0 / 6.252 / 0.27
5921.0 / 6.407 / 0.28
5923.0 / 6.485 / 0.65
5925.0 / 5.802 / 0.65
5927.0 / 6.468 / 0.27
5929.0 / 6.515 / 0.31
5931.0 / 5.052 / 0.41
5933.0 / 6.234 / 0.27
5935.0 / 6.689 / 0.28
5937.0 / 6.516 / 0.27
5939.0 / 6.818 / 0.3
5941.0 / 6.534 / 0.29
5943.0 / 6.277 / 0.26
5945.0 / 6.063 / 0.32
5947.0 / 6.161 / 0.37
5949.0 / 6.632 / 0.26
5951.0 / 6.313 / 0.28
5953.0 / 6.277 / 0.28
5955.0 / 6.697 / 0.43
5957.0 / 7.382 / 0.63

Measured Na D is 3.81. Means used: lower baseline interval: 6.57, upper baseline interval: 6.28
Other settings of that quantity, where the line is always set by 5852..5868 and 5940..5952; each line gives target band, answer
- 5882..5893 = 1.7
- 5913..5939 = 0.5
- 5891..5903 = 2.1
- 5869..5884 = -0.2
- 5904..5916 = 0.1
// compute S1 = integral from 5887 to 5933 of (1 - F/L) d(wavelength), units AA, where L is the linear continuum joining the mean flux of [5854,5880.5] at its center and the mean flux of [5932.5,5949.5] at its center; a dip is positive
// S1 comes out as 4.4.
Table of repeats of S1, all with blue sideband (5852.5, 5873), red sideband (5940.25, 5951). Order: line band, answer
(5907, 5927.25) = 0.51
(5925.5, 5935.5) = 0.33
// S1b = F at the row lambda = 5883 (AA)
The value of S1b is 6.327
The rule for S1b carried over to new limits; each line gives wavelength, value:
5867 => 6.858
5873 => 6.474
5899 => 6.21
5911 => 6.122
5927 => 6.468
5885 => 5.456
